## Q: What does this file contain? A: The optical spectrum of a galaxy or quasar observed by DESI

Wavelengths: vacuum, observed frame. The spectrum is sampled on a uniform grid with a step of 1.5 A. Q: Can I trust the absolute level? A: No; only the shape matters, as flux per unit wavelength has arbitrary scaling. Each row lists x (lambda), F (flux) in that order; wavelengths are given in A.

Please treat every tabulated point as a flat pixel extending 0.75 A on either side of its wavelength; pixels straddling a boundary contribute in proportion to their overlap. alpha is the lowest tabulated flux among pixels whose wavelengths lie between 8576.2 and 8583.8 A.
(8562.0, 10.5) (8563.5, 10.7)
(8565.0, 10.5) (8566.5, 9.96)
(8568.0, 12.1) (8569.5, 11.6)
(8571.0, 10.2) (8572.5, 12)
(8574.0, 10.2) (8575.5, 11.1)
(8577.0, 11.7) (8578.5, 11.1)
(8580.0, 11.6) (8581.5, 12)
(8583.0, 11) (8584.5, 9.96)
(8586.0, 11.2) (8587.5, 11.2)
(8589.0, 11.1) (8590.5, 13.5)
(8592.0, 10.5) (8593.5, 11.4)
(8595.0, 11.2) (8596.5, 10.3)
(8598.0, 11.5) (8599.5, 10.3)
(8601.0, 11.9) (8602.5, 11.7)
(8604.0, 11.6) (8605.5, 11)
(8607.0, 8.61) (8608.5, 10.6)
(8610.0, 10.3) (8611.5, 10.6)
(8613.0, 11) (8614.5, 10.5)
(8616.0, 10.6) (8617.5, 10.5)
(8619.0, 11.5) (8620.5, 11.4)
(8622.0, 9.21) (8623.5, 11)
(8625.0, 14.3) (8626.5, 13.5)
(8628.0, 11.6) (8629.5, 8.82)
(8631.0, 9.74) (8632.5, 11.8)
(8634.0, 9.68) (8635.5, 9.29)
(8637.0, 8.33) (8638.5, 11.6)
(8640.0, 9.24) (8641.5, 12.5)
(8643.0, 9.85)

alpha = 11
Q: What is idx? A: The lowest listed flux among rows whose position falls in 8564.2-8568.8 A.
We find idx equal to 9.96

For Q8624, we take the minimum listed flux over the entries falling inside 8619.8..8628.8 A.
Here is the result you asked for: 9.21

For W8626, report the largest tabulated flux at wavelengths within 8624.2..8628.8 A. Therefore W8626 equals 14.3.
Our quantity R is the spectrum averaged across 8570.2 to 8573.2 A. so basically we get 11.1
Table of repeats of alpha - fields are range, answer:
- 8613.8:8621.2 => 10.5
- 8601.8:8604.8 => 11.6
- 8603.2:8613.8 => 8.61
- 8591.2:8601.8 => 10.3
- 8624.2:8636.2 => 8.82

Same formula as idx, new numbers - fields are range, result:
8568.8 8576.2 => 10.2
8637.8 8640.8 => 9.24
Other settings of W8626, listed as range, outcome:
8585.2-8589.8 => 11.2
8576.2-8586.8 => 12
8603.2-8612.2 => 11.6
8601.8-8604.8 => 11.7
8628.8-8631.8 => 9.74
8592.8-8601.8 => 11.9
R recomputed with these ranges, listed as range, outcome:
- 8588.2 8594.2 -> 11.6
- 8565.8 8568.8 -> 11.1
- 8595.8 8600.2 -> 10.7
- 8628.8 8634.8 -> 10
